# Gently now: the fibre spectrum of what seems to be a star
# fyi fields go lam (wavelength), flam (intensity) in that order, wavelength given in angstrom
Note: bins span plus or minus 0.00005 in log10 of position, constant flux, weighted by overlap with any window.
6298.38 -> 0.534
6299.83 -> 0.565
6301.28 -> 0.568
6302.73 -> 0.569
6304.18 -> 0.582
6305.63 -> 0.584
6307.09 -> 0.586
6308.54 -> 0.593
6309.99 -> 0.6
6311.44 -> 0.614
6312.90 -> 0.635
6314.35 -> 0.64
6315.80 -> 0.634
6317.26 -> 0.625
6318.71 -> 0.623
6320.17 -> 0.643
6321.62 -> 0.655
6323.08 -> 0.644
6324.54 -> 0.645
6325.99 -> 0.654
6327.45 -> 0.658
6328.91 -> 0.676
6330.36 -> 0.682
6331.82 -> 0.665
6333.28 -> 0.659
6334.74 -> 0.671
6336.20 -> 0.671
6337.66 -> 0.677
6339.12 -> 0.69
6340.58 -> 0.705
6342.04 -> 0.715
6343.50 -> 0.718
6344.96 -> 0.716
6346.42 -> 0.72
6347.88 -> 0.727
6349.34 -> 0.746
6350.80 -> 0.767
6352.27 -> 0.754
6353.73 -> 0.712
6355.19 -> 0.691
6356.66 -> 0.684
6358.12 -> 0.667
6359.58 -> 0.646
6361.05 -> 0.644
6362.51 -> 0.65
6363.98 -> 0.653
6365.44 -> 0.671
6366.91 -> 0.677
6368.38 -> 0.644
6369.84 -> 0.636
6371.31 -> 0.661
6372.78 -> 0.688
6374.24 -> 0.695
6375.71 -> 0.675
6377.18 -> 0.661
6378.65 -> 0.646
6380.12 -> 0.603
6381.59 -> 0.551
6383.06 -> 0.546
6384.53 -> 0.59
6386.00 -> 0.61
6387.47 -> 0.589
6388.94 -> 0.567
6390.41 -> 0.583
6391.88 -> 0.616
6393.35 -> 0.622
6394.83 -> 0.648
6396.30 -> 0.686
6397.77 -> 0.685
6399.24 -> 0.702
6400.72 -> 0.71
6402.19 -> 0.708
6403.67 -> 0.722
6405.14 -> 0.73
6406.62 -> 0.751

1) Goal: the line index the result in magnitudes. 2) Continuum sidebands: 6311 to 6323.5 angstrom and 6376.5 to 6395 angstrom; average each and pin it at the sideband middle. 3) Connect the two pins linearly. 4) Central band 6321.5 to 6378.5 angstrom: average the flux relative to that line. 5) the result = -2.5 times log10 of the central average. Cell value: -0.10 mag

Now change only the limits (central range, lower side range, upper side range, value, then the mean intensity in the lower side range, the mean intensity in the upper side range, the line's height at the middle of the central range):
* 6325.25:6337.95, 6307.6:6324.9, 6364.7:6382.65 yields -0.057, 0.628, 0.649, 0.634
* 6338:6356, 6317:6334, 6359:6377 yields -0.100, 0.653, 0.662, 0.657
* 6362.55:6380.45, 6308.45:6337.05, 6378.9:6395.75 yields -0.089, 0.646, 0.596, 0.608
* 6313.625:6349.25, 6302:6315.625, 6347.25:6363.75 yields -0.040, 0.602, 0.697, 0.648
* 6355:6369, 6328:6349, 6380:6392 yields -0.040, 0.693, 0.581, 0.638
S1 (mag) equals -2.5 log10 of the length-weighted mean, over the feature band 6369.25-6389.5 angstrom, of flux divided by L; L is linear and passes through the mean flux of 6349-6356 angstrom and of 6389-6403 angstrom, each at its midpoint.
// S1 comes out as 0.11 mag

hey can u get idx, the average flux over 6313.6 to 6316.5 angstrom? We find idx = 0.639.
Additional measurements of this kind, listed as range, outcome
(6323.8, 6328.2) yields 0.652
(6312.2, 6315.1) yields 0.639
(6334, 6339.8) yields 0.677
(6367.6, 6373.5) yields 0.657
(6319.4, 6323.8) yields 0.647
